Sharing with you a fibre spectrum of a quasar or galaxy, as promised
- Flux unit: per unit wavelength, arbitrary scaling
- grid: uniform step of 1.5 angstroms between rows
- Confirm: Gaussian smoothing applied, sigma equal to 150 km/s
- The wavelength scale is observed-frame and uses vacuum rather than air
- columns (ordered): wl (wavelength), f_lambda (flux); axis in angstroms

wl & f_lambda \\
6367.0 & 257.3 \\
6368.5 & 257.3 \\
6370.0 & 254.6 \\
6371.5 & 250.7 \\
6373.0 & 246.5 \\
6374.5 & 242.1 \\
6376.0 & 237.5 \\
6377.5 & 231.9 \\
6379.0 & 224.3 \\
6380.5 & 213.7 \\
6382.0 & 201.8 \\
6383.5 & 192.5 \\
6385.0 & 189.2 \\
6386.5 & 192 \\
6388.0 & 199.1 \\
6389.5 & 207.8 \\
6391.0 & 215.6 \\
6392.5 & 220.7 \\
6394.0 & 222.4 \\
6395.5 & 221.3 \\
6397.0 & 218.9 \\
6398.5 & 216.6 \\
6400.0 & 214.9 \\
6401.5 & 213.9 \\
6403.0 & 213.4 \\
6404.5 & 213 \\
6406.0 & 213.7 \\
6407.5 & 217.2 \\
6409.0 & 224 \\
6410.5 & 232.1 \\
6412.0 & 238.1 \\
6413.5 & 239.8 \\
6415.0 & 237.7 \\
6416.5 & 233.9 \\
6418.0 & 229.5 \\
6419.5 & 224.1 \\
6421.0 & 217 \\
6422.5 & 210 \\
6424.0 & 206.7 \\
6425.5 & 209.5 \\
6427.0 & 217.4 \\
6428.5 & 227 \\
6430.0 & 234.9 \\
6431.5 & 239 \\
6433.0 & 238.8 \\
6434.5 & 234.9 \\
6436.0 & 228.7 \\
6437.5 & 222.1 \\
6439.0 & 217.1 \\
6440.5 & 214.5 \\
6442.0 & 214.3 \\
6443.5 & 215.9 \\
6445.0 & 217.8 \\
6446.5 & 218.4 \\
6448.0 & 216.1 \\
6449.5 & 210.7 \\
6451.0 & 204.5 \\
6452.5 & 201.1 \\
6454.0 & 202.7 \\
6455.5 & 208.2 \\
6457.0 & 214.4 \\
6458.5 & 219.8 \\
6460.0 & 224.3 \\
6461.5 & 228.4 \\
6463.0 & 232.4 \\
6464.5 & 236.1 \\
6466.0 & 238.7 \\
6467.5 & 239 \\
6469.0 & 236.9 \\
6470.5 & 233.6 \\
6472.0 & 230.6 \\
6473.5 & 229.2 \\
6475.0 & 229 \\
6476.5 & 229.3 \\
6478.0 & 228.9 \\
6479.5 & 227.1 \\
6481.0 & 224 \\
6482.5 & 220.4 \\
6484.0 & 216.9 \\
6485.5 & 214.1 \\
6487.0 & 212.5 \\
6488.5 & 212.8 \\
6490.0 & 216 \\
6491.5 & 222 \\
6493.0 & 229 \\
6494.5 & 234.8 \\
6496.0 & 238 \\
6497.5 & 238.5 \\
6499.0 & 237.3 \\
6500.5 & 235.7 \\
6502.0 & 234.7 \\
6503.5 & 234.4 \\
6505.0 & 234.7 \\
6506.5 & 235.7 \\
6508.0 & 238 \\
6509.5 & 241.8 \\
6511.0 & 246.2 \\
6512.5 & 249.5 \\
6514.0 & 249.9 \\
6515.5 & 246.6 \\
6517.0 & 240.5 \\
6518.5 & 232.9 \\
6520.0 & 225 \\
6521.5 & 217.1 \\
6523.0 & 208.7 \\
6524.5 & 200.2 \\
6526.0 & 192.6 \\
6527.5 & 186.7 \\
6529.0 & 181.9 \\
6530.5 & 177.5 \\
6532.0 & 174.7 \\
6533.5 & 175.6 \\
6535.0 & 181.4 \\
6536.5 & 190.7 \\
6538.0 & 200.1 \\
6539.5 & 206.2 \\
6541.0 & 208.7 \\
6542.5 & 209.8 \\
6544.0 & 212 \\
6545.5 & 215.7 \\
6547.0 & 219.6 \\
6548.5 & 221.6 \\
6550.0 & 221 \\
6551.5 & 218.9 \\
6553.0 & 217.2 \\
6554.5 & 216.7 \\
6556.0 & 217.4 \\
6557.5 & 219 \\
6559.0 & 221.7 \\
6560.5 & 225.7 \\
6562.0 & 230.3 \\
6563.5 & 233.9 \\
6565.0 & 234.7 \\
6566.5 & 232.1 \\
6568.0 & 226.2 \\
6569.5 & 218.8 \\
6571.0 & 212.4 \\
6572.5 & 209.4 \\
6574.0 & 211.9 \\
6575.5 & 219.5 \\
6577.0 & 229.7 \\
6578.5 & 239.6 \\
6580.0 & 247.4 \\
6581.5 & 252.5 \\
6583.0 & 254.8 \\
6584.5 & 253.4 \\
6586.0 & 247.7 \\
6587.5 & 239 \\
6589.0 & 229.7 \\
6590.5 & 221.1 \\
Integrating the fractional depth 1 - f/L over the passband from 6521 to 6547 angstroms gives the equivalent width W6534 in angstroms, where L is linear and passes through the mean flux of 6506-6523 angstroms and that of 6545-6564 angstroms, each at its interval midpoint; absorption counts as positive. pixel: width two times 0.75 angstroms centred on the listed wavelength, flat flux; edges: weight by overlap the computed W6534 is 3.68 angstroms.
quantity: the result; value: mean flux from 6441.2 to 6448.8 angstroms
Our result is 216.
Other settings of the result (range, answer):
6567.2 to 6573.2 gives 217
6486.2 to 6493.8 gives 219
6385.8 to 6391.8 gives 204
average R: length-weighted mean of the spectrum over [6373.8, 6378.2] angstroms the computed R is 237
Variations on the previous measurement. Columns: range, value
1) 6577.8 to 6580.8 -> 244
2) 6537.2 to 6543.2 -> 206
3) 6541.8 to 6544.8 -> 211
